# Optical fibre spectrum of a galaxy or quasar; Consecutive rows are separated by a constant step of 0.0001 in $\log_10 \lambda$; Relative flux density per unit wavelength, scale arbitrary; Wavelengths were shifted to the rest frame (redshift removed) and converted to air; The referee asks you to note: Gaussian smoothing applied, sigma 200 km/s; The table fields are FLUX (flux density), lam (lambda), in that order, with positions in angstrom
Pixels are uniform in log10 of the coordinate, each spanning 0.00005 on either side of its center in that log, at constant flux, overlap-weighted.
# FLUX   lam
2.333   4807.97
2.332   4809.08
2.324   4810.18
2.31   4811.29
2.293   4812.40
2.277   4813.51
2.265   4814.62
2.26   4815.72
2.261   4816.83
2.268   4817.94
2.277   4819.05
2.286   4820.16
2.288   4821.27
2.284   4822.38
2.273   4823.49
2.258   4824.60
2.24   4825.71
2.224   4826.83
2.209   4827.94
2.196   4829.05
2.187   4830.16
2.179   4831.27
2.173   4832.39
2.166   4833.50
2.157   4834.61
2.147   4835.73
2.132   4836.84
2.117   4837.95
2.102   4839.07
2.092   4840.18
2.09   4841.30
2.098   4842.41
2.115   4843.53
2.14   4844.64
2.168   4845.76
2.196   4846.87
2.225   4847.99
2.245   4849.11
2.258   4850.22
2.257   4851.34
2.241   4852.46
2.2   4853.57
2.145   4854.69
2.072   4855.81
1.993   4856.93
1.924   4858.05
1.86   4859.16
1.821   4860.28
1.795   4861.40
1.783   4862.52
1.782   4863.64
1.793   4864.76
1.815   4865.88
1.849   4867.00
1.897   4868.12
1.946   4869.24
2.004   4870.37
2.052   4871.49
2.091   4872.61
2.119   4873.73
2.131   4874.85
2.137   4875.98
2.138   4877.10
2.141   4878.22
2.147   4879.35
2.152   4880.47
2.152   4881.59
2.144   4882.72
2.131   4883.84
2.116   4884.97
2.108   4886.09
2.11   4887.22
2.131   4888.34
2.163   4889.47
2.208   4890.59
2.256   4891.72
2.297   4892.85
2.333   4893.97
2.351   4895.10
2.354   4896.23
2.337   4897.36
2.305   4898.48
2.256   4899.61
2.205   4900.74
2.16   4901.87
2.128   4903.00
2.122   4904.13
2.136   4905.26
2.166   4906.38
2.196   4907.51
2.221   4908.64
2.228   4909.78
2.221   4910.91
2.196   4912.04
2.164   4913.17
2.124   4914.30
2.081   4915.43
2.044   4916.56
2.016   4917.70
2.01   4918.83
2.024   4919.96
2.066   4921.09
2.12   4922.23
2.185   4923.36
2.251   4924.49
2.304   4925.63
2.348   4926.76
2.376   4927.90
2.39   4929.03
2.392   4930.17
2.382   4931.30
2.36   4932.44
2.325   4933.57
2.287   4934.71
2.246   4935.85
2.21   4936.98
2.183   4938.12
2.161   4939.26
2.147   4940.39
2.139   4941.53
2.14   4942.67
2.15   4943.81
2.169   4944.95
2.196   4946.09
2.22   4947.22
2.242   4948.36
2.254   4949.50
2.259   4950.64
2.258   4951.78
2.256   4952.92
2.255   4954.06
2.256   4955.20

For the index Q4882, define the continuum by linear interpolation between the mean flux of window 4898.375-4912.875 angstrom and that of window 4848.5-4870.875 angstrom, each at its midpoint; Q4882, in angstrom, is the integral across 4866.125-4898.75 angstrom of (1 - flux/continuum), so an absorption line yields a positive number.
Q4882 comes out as -0.9 angstrom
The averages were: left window 1.98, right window 2.19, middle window 2.14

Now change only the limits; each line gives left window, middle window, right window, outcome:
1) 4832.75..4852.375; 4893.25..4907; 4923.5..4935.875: 0.2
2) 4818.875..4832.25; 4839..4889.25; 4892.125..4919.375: 3.4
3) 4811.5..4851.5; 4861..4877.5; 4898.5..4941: 1.9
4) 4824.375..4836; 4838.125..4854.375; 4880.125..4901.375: 0.2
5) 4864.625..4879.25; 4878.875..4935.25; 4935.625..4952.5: -2.7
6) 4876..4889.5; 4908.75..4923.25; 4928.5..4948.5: 0.6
